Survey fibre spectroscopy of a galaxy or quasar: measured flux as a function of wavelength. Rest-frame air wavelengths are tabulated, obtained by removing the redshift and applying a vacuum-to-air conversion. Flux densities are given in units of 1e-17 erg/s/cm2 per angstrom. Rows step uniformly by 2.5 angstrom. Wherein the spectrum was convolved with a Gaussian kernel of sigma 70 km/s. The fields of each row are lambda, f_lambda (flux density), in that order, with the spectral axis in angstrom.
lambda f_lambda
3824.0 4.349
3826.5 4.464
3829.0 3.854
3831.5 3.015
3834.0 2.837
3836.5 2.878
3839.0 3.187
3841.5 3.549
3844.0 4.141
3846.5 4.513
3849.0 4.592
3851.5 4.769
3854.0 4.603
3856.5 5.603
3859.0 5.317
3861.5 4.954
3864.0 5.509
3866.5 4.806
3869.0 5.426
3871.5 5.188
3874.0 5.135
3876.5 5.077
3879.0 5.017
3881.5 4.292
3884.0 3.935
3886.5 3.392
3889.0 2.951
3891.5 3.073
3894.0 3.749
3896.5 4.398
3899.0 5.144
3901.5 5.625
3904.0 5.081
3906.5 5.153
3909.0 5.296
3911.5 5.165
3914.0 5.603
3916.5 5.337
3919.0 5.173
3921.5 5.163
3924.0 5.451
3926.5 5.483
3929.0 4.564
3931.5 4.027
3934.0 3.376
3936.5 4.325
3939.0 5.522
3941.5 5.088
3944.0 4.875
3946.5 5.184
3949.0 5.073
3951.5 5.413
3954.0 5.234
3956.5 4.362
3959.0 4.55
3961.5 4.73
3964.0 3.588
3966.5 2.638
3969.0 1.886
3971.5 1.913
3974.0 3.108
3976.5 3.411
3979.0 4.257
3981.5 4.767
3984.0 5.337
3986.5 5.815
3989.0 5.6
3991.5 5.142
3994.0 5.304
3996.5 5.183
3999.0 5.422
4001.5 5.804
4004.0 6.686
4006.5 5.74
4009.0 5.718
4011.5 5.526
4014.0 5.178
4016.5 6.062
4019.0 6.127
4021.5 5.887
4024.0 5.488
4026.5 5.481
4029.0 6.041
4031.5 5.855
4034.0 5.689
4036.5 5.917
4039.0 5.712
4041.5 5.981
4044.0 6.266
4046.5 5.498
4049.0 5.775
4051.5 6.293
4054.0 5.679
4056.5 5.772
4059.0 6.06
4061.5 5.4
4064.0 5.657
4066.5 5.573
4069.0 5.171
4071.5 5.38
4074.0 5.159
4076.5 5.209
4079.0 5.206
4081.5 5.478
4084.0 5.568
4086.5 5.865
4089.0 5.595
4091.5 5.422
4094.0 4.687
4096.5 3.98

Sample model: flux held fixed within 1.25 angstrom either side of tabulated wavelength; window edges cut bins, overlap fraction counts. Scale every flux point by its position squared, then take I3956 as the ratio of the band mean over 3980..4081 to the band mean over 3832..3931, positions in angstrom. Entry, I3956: 1.31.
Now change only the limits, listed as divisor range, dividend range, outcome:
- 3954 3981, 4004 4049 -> 1.68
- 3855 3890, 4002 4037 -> 1.31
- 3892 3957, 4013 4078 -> 1.23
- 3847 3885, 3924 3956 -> 1.02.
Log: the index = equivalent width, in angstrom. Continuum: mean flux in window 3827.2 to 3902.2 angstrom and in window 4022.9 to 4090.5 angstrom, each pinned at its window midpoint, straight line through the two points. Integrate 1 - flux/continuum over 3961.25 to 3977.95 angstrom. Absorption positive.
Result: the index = 7.0 angstrom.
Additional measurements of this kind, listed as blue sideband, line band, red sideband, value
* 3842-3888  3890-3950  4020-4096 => 1.7 angstrom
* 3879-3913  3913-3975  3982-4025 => 5.8 angstrom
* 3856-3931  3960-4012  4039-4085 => 6.4 angstrom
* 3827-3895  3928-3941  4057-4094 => 0.8 angstrom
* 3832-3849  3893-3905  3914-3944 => -1.0 angstrom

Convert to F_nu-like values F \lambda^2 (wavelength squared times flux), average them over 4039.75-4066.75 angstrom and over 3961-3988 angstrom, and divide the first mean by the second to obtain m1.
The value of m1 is 1.61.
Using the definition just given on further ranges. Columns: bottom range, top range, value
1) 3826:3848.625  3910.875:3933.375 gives 1.46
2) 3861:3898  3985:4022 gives 1.36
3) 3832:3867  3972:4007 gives 1.25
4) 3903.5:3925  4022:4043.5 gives 1.17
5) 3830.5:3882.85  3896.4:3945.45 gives 1.15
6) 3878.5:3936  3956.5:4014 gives 1.05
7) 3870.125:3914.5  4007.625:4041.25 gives 1.33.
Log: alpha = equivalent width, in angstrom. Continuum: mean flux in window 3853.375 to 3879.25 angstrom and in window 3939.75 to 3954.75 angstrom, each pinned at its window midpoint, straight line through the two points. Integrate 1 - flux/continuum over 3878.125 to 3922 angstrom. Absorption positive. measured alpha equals 4.5 angstrom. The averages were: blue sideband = 5.17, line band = 4.63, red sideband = 5.15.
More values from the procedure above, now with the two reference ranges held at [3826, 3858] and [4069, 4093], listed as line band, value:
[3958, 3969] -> 2.51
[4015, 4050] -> -4.88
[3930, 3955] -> -1.13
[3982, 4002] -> -2.16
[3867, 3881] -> -3.06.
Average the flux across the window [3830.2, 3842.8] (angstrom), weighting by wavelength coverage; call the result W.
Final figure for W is 3.1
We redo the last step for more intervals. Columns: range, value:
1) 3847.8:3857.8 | 4.9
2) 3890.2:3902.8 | 4.39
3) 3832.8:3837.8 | 2.86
